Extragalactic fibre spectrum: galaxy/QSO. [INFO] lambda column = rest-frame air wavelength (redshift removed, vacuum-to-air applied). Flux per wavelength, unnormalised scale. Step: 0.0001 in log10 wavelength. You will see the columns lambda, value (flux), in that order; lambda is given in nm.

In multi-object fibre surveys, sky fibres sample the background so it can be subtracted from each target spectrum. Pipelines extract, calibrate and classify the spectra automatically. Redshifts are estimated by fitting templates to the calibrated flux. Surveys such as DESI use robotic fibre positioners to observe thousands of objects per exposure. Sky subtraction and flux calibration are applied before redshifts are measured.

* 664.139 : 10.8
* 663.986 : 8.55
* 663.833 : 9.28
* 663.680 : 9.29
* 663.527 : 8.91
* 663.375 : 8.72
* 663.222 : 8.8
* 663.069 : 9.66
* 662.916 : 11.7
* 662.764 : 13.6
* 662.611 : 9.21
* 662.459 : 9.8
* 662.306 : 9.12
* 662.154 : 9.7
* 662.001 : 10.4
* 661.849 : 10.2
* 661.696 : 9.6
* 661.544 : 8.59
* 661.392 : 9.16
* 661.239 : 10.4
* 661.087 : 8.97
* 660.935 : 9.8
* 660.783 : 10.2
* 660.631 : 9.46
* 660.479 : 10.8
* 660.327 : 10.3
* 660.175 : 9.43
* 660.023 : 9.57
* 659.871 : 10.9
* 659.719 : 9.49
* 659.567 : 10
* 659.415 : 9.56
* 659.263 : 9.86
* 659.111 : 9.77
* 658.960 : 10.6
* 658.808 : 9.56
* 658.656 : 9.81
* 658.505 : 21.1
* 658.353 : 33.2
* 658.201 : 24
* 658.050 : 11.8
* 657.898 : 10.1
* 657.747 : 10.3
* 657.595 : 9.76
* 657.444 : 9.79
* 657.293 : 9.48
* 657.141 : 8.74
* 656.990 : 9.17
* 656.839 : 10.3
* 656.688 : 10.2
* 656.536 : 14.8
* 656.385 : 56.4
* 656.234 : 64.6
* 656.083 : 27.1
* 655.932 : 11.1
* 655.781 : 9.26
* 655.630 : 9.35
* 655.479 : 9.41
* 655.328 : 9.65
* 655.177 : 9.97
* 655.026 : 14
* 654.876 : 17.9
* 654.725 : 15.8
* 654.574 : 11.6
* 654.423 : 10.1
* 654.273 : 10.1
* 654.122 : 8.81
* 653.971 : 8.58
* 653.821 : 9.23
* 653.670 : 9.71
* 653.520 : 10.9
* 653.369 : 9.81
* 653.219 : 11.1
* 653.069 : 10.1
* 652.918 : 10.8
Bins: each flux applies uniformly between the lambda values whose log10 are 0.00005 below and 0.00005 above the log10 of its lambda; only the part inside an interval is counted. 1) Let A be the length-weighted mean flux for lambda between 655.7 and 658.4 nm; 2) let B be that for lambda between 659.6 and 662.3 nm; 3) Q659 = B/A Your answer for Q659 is 0.52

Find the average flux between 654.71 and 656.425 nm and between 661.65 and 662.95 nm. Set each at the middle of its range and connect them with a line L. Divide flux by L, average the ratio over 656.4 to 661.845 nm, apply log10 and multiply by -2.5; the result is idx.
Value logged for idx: 0.270 mag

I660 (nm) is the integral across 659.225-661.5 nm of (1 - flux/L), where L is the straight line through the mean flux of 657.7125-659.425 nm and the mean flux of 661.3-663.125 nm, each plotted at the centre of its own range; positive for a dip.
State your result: 0.44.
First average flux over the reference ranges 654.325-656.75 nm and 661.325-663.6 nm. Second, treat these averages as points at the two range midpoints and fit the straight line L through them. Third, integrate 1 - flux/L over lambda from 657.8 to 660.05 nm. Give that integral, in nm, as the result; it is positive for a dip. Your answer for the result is 0.19 nm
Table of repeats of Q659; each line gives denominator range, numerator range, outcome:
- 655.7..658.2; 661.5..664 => 0.55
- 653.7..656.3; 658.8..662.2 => 0.66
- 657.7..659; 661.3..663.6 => 0.62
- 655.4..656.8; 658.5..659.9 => 0.46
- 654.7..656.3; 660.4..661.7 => 0.54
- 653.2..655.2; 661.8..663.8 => 0.88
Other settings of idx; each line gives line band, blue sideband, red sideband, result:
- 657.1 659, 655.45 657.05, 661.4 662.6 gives 0.26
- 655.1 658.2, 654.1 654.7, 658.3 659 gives -0.19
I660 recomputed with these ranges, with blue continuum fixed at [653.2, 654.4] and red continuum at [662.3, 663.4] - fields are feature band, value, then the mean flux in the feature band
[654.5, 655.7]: -0.30 nm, 12.2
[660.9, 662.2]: 0.06 nm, 9.64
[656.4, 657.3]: -0.34 nm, 13.6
